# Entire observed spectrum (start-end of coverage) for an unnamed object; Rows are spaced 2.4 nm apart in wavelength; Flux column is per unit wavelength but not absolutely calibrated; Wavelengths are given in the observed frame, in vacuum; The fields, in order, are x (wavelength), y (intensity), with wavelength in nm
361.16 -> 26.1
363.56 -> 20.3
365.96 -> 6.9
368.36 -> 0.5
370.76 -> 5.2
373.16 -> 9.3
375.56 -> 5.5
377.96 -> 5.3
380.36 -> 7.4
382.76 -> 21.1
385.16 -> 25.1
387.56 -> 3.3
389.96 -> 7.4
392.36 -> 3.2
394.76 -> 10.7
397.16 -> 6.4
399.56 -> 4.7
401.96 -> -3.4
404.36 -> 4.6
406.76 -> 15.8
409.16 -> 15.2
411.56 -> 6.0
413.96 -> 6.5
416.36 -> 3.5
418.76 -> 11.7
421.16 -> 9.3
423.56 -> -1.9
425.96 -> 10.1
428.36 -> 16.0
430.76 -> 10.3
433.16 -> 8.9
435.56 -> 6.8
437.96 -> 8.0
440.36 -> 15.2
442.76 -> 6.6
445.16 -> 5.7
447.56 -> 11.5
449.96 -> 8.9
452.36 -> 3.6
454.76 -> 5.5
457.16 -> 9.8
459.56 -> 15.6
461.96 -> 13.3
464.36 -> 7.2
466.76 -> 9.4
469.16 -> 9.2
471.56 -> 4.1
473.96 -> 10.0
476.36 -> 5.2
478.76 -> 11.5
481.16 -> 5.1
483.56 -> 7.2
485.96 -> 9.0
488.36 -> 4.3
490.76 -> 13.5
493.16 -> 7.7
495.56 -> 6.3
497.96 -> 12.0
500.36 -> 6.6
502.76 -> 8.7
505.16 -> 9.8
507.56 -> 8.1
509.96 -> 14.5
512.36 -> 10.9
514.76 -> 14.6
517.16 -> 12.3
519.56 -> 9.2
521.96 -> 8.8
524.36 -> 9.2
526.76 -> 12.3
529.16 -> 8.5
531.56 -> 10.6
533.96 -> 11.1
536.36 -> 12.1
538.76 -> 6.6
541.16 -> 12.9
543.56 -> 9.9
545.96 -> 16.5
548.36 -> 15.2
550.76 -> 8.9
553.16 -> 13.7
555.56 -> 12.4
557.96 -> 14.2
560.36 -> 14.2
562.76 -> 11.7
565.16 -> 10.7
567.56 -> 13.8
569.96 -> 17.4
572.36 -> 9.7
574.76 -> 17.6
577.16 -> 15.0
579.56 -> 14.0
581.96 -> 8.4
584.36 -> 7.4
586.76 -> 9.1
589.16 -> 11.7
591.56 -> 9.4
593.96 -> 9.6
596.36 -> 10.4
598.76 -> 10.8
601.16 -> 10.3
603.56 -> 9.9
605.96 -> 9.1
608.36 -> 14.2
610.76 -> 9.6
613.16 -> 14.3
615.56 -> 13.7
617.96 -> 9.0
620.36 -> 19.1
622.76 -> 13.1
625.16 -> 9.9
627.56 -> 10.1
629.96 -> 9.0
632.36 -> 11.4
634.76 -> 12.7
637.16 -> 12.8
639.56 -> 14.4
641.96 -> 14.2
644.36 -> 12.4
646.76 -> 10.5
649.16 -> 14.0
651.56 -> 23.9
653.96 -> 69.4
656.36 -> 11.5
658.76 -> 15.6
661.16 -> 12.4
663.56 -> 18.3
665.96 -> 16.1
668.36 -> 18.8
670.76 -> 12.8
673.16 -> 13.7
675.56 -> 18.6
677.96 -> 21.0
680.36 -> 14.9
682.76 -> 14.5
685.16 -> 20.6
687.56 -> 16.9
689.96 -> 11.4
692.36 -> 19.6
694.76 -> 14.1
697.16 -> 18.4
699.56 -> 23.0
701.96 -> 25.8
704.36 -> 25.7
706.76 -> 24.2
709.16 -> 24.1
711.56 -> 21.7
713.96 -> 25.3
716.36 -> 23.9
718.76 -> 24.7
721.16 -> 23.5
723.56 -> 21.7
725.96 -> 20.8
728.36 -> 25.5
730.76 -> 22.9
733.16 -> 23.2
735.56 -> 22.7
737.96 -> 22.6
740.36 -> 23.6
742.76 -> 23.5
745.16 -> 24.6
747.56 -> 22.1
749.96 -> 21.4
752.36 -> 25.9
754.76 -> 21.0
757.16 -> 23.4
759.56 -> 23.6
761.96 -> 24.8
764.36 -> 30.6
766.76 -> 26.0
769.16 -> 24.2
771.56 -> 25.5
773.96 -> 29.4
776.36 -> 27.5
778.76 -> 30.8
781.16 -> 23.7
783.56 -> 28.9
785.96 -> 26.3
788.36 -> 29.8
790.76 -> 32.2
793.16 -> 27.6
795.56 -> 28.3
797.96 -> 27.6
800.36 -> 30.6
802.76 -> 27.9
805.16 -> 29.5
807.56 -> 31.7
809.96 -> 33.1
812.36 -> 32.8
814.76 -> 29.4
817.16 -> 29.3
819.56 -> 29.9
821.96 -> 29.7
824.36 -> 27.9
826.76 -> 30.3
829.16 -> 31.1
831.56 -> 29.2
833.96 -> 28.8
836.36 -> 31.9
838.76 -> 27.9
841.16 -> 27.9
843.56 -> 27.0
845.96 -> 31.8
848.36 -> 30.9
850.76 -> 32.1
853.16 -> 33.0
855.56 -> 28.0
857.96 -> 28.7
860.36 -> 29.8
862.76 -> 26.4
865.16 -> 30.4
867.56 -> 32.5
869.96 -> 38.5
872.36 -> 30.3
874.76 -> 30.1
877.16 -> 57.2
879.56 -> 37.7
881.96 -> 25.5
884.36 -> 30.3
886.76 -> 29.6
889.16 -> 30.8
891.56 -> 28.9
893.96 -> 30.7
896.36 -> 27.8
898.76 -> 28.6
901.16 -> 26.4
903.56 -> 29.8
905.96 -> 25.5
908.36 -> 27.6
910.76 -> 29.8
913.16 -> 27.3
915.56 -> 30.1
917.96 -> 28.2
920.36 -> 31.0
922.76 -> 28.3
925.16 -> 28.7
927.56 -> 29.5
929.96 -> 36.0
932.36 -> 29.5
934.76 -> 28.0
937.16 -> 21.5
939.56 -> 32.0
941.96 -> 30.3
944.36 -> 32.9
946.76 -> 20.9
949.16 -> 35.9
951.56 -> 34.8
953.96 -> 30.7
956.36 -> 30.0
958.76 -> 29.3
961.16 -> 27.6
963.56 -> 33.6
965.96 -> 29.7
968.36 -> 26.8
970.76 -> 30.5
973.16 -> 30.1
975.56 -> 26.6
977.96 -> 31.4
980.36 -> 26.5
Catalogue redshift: 0.752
